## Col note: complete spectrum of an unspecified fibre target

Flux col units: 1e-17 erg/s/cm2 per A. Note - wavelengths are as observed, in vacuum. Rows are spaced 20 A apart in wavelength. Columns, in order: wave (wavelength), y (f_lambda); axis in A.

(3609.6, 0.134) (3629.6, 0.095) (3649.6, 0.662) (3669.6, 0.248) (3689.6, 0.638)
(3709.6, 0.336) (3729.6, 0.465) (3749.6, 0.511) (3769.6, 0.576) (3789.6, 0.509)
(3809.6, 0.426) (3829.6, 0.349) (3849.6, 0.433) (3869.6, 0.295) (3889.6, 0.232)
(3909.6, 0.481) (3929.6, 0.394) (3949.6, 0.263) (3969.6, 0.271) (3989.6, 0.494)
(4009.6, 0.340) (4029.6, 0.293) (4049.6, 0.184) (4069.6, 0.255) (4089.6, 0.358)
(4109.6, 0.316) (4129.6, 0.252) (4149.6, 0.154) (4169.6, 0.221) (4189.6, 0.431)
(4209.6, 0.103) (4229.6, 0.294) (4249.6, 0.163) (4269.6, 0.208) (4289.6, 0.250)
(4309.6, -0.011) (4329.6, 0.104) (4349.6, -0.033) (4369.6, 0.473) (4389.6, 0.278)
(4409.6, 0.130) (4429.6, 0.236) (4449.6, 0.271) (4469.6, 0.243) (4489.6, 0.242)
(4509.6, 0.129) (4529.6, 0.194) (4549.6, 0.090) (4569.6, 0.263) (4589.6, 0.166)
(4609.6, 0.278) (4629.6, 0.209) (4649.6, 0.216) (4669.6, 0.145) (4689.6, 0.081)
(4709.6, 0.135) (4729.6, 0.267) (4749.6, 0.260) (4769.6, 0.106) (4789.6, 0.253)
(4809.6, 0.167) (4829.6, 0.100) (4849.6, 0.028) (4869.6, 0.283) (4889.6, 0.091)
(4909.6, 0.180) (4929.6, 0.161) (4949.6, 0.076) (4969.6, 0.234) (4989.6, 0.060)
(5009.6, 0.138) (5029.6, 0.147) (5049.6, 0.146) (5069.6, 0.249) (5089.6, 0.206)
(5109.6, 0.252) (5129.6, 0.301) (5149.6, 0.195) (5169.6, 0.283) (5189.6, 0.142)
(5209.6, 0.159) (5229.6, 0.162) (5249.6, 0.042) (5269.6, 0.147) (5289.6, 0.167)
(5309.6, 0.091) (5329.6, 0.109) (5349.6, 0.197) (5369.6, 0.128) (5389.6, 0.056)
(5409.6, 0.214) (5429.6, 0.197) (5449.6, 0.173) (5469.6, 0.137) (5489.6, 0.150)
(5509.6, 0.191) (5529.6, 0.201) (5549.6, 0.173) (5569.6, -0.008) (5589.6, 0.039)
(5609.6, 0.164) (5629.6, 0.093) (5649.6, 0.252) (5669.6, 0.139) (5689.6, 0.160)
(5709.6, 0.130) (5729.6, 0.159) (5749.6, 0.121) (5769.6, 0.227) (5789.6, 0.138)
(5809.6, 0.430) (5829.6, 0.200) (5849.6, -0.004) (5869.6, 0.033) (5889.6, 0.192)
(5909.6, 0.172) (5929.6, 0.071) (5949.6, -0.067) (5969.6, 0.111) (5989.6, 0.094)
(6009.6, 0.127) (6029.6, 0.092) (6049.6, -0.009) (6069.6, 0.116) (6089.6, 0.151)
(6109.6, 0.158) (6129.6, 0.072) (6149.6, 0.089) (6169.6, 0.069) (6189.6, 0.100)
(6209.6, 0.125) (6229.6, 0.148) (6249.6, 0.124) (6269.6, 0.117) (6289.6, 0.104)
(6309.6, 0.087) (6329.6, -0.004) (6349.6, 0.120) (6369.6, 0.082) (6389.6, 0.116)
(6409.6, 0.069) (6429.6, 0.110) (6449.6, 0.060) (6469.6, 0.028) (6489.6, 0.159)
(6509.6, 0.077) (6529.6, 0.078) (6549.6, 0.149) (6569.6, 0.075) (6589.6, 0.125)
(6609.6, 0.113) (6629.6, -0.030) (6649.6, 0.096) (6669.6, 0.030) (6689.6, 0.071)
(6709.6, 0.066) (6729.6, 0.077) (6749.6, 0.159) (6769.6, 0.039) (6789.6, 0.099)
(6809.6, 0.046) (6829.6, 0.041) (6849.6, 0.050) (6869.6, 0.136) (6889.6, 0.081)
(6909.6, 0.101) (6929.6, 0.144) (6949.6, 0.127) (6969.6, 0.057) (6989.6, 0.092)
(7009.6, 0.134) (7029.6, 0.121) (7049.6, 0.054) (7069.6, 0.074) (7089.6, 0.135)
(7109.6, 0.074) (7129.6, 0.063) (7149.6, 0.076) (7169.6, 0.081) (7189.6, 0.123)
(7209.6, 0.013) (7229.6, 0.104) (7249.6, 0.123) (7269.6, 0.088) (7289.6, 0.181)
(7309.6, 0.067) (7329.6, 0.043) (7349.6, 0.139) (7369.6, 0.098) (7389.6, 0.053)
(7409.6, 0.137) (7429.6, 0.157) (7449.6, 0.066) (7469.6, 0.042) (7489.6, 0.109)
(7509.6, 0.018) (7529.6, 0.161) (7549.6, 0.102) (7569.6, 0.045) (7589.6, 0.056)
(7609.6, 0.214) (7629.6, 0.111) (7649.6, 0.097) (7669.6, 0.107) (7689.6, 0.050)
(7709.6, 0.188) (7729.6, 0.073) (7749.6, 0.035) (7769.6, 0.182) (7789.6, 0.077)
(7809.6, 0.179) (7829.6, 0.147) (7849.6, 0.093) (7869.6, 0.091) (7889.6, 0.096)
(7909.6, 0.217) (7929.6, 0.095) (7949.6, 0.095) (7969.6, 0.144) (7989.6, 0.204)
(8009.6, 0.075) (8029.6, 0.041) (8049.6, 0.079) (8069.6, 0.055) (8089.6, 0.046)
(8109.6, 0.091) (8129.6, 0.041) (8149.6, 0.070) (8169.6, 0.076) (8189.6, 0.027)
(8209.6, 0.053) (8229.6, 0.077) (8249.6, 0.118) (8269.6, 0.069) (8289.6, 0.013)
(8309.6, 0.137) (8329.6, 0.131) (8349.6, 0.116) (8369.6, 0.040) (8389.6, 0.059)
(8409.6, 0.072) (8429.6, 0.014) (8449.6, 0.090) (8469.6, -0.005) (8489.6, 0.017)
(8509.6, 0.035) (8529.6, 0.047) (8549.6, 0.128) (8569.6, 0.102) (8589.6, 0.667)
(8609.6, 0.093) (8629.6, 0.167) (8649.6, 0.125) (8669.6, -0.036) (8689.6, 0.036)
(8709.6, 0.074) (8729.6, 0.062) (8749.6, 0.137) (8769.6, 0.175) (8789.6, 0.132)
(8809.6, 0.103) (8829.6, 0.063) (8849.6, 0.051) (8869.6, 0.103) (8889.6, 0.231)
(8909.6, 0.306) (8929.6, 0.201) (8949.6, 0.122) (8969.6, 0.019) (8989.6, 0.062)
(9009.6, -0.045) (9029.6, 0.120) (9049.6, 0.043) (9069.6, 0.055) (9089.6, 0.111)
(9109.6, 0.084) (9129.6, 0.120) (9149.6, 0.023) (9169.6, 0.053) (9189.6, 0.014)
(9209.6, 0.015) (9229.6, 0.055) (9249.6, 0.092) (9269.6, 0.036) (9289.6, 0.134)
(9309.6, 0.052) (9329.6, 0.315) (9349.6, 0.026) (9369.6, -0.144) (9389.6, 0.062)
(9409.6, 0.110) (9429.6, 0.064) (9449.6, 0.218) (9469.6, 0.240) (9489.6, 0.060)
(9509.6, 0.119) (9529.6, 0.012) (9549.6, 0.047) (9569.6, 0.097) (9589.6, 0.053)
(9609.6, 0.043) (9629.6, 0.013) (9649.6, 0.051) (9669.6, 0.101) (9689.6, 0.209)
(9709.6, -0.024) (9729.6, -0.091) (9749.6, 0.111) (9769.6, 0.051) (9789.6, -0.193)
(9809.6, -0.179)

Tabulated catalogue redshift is 1.30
